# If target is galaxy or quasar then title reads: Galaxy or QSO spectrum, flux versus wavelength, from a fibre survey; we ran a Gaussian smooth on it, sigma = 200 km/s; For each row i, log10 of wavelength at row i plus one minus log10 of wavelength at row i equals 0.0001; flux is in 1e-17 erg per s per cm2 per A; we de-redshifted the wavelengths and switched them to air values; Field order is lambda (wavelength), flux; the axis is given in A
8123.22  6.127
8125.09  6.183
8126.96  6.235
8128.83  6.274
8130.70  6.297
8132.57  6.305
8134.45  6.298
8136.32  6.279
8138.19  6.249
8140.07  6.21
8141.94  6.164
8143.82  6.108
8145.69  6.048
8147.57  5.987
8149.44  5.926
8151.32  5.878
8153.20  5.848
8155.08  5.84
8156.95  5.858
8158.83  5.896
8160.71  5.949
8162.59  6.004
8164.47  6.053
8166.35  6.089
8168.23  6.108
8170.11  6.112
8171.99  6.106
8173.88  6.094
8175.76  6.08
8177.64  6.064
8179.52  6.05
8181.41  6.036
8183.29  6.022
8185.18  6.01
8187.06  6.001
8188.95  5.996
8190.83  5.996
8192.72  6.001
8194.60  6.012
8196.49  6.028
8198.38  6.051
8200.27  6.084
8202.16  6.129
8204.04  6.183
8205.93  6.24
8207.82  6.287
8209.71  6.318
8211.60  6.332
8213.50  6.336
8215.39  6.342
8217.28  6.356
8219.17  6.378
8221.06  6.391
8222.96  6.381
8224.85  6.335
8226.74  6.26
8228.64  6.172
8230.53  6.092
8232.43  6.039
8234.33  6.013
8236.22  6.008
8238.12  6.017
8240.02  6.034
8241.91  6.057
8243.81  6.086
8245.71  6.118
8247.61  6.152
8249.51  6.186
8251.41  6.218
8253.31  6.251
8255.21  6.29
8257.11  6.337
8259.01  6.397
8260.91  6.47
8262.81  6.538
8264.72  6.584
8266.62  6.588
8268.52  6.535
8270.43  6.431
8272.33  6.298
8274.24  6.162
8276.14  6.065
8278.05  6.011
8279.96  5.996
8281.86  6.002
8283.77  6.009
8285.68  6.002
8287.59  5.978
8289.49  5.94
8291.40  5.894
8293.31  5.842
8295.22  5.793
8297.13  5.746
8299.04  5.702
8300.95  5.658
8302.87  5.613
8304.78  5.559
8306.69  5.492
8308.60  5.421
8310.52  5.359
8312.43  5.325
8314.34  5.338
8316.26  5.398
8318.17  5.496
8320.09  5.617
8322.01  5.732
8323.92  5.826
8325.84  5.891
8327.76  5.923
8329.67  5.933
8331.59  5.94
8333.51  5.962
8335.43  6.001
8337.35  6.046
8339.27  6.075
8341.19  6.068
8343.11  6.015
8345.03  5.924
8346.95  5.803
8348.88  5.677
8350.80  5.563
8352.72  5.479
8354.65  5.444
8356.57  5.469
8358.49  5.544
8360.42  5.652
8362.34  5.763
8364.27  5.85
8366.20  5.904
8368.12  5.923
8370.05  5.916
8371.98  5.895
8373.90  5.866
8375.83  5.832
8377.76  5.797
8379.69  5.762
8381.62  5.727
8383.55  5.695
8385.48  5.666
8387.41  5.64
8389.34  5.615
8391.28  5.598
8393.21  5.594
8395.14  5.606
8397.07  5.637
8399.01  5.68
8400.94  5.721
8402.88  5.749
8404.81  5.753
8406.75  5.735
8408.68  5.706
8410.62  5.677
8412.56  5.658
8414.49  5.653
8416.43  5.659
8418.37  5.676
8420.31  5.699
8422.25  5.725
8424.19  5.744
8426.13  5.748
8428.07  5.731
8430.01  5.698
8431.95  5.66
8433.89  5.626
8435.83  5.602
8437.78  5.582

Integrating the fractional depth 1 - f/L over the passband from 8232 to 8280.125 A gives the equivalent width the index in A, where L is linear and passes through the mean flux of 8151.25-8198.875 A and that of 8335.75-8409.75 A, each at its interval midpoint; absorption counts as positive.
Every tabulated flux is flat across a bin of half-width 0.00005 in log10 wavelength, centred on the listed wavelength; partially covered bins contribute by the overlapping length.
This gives -2.7 A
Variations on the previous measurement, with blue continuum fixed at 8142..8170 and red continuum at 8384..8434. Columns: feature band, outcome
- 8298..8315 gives 0.9 A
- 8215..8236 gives -1.2 A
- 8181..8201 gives -0.3 A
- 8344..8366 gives 0.3 A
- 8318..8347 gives -0.7 A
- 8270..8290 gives -0.8 A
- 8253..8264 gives -1.0 A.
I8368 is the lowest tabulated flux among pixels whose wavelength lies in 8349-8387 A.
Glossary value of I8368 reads 5.444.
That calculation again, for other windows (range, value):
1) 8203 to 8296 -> 5.793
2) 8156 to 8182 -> 5.858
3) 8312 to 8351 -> 5.325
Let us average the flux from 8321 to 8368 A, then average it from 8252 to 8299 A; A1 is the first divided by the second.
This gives 0.9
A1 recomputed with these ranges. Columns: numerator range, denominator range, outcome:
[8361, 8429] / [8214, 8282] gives 0.92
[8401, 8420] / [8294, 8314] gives 1.02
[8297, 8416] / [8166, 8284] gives 0.92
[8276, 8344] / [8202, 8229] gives 0.92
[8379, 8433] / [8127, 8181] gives 0.94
